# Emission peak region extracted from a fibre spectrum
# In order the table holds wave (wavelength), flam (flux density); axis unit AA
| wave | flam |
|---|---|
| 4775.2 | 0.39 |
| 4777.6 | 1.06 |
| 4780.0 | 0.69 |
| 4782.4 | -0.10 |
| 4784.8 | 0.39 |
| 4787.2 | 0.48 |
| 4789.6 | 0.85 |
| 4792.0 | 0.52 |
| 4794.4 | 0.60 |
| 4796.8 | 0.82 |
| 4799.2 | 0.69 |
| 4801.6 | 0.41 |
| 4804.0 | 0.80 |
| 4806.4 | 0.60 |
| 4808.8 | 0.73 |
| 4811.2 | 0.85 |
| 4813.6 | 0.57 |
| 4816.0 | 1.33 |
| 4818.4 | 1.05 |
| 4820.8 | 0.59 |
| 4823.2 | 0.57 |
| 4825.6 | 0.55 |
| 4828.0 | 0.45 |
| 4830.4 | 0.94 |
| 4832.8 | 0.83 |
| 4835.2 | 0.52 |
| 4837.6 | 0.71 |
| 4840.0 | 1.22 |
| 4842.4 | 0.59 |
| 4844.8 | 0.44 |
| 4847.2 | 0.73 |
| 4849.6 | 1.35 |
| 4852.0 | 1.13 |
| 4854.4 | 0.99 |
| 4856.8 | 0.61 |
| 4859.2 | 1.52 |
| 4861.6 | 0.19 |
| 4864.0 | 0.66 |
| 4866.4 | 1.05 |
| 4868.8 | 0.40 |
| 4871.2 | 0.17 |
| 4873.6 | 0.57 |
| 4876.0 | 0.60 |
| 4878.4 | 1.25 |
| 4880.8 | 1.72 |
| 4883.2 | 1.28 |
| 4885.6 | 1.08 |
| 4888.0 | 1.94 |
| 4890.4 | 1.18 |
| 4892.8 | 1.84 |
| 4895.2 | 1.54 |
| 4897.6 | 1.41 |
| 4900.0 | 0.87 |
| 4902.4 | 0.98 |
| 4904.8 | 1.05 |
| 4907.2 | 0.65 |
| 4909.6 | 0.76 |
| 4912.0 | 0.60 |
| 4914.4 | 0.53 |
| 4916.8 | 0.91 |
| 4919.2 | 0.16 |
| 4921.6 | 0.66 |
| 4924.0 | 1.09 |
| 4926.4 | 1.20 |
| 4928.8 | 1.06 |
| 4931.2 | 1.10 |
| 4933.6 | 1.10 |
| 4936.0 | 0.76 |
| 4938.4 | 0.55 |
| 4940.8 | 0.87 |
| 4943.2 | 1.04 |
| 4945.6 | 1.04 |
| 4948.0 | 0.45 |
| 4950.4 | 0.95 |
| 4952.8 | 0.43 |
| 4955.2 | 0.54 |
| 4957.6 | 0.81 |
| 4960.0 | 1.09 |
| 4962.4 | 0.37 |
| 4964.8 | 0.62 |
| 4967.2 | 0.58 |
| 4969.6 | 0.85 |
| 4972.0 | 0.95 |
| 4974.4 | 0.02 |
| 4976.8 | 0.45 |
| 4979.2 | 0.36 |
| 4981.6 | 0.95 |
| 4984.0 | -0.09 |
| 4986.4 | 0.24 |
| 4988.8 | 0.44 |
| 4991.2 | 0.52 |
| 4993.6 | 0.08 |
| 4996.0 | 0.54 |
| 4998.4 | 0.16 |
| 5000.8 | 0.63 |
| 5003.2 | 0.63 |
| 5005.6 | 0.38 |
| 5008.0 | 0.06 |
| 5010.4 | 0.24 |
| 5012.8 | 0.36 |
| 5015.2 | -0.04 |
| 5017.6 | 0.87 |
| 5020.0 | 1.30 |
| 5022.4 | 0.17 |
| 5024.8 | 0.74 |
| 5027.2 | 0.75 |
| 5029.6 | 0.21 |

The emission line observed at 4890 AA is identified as C IV 1549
